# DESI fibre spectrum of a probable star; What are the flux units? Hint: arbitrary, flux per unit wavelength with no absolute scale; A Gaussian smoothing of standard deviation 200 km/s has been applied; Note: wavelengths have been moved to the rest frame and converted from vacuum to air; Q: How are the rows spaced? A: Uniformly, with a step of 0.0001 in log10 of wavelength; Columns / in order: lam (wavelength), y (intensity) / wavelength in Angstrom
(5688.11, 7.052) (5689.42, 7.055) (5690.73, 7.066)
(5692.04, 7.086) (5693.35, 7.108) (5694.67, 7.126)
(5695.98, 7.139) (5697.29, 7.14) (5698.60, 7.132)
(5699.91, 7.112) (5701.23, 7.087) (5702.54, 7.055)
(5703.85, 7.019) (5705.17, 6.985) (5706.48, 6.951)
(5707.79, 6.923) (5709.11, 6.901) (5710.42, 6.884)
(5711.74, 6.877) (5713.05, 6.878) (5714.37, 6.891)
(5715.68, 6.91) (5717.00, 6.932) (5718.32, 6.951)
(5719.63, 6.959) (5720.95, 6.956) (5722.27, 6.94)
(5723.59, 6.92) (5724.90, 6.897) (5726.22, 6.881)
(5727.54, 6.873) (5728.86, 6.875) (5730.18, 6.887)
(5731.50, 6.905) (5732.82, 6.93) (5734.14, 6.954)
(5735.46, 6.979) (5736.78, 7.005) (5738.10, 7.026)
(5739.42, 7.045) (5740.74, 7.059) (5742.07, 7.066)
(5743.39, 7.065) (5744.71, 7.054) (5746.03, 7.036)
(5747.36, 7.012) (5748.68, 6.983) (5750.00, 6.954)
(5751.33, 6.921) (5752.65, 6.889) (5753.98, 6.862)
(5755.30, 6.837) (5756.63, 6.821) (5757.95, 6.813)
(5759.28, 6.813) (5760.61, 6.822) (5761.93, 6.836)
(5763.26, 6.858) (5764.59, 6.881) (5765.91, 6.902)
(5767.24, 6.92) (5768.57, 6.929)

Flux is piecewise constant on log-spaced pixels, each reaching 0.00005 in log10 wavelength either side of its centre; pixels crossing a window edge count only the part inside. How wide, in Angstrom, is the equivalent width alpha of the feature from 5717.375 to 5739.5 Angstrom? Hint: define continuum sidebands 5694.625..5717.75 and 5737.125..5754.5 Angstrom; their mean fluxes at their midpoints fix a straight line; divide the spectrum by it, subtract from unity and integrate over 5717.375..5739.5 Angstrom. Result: 0.2 Angstrom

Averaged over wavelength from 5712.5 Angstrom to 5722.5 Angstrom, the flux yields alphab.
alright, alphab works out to 6.92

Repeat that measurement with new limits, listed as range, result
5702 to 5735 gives 6.93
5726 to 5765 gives 6.93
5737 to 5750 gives 7.04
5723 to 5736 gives 6.91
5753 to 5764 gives 6.83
